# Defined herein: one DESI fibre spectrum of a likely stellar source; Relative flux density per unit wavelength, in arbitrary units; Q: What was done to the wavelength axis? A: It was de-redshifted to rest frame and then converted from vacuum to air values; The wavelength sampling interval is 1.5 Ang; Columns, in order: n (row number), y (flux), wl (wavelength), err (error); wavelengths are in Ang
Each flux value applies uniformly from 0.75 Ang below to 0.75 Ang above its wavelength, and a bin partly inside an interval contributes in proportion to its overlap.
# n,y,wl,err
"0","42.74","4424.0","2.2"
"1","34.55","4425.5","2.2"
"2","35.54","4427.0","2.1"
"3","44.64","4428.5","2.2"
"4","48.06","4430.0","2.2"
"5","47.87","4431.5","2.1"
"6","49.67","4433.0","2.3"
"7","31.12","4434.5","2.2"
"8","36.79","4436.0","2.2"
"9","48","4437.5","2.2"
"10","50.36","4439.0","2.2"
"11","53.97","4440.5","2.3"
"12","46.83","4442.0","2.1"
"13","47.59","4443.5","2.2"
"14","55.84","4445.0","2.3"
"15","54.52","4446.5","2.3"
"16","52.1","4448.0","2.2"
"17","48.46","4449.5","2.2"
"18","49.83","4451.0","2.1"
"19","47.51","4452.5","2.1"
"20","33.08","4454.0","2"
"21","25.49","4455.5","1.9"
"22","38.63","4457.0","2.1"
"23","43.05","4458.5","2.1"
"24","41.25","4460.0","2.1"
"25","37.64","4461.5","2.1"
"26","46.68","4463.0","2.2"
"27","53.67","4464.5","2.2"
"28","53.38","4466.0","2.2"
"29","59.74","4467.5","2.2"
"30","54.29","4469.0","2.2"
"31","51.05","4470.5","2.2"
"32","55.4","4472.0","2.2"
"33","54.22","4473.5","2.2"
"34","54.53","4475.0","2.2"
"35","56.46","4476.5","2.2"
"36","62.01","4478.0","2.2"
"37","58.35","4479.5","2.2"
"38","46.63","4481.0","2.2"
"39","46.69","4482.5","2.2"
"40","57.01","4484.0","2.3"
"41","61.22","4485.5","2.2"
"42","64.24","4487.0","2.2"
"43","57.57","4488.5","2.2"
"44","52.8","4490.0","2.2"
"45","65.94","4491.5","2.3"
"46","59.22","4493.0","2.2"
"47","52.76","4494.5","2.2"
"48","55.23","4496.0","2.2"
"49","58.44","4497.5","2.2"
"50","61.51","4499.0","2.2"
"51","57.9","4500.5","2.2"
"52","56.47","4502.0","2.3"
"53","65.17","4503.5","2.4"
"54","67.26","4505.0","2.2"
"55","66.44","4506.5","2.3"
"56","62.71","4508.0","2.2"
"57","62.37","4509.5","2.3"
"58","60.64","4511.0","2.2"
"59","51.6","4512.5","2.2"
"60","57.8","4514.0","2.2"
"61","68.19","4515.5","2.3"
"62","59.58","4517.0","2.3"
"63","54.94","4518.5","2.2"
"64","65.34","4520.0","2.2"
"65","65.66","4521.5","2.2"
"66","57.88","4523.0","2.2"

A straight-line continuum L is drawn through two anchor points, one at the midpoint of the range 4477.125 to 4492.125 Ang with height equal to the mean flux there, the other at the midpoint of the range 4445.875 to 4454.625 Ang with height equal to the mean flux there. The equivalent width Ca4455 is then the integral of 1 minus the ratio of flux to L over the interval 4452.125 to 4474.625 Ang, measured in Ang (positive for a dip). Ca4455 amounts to 2.2 Ang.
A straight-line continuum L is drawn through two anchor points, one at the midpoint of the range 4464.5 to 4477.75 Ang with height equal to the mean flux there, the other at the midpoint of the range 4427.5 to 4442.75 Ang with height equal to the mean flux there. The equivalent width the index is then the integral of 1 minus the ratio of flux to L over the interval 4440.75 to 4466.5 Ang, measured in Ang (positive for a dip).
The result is 2.3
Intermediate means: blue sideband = 45.6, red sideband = 55.1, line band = 45.7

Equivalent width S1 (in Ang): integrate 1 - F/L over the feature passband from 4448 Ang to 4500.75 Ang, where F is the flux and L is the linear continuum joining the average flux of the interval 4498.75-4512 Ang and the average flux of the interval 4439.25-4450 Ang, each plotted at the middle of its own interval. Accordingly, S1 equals 4.45 Ang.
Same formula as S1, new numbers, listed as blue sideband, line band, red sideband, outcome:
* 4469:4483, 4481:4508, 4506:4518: -0.6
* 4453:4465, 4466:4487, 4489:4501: -3.0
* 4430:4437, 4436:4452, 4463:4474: -1.5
